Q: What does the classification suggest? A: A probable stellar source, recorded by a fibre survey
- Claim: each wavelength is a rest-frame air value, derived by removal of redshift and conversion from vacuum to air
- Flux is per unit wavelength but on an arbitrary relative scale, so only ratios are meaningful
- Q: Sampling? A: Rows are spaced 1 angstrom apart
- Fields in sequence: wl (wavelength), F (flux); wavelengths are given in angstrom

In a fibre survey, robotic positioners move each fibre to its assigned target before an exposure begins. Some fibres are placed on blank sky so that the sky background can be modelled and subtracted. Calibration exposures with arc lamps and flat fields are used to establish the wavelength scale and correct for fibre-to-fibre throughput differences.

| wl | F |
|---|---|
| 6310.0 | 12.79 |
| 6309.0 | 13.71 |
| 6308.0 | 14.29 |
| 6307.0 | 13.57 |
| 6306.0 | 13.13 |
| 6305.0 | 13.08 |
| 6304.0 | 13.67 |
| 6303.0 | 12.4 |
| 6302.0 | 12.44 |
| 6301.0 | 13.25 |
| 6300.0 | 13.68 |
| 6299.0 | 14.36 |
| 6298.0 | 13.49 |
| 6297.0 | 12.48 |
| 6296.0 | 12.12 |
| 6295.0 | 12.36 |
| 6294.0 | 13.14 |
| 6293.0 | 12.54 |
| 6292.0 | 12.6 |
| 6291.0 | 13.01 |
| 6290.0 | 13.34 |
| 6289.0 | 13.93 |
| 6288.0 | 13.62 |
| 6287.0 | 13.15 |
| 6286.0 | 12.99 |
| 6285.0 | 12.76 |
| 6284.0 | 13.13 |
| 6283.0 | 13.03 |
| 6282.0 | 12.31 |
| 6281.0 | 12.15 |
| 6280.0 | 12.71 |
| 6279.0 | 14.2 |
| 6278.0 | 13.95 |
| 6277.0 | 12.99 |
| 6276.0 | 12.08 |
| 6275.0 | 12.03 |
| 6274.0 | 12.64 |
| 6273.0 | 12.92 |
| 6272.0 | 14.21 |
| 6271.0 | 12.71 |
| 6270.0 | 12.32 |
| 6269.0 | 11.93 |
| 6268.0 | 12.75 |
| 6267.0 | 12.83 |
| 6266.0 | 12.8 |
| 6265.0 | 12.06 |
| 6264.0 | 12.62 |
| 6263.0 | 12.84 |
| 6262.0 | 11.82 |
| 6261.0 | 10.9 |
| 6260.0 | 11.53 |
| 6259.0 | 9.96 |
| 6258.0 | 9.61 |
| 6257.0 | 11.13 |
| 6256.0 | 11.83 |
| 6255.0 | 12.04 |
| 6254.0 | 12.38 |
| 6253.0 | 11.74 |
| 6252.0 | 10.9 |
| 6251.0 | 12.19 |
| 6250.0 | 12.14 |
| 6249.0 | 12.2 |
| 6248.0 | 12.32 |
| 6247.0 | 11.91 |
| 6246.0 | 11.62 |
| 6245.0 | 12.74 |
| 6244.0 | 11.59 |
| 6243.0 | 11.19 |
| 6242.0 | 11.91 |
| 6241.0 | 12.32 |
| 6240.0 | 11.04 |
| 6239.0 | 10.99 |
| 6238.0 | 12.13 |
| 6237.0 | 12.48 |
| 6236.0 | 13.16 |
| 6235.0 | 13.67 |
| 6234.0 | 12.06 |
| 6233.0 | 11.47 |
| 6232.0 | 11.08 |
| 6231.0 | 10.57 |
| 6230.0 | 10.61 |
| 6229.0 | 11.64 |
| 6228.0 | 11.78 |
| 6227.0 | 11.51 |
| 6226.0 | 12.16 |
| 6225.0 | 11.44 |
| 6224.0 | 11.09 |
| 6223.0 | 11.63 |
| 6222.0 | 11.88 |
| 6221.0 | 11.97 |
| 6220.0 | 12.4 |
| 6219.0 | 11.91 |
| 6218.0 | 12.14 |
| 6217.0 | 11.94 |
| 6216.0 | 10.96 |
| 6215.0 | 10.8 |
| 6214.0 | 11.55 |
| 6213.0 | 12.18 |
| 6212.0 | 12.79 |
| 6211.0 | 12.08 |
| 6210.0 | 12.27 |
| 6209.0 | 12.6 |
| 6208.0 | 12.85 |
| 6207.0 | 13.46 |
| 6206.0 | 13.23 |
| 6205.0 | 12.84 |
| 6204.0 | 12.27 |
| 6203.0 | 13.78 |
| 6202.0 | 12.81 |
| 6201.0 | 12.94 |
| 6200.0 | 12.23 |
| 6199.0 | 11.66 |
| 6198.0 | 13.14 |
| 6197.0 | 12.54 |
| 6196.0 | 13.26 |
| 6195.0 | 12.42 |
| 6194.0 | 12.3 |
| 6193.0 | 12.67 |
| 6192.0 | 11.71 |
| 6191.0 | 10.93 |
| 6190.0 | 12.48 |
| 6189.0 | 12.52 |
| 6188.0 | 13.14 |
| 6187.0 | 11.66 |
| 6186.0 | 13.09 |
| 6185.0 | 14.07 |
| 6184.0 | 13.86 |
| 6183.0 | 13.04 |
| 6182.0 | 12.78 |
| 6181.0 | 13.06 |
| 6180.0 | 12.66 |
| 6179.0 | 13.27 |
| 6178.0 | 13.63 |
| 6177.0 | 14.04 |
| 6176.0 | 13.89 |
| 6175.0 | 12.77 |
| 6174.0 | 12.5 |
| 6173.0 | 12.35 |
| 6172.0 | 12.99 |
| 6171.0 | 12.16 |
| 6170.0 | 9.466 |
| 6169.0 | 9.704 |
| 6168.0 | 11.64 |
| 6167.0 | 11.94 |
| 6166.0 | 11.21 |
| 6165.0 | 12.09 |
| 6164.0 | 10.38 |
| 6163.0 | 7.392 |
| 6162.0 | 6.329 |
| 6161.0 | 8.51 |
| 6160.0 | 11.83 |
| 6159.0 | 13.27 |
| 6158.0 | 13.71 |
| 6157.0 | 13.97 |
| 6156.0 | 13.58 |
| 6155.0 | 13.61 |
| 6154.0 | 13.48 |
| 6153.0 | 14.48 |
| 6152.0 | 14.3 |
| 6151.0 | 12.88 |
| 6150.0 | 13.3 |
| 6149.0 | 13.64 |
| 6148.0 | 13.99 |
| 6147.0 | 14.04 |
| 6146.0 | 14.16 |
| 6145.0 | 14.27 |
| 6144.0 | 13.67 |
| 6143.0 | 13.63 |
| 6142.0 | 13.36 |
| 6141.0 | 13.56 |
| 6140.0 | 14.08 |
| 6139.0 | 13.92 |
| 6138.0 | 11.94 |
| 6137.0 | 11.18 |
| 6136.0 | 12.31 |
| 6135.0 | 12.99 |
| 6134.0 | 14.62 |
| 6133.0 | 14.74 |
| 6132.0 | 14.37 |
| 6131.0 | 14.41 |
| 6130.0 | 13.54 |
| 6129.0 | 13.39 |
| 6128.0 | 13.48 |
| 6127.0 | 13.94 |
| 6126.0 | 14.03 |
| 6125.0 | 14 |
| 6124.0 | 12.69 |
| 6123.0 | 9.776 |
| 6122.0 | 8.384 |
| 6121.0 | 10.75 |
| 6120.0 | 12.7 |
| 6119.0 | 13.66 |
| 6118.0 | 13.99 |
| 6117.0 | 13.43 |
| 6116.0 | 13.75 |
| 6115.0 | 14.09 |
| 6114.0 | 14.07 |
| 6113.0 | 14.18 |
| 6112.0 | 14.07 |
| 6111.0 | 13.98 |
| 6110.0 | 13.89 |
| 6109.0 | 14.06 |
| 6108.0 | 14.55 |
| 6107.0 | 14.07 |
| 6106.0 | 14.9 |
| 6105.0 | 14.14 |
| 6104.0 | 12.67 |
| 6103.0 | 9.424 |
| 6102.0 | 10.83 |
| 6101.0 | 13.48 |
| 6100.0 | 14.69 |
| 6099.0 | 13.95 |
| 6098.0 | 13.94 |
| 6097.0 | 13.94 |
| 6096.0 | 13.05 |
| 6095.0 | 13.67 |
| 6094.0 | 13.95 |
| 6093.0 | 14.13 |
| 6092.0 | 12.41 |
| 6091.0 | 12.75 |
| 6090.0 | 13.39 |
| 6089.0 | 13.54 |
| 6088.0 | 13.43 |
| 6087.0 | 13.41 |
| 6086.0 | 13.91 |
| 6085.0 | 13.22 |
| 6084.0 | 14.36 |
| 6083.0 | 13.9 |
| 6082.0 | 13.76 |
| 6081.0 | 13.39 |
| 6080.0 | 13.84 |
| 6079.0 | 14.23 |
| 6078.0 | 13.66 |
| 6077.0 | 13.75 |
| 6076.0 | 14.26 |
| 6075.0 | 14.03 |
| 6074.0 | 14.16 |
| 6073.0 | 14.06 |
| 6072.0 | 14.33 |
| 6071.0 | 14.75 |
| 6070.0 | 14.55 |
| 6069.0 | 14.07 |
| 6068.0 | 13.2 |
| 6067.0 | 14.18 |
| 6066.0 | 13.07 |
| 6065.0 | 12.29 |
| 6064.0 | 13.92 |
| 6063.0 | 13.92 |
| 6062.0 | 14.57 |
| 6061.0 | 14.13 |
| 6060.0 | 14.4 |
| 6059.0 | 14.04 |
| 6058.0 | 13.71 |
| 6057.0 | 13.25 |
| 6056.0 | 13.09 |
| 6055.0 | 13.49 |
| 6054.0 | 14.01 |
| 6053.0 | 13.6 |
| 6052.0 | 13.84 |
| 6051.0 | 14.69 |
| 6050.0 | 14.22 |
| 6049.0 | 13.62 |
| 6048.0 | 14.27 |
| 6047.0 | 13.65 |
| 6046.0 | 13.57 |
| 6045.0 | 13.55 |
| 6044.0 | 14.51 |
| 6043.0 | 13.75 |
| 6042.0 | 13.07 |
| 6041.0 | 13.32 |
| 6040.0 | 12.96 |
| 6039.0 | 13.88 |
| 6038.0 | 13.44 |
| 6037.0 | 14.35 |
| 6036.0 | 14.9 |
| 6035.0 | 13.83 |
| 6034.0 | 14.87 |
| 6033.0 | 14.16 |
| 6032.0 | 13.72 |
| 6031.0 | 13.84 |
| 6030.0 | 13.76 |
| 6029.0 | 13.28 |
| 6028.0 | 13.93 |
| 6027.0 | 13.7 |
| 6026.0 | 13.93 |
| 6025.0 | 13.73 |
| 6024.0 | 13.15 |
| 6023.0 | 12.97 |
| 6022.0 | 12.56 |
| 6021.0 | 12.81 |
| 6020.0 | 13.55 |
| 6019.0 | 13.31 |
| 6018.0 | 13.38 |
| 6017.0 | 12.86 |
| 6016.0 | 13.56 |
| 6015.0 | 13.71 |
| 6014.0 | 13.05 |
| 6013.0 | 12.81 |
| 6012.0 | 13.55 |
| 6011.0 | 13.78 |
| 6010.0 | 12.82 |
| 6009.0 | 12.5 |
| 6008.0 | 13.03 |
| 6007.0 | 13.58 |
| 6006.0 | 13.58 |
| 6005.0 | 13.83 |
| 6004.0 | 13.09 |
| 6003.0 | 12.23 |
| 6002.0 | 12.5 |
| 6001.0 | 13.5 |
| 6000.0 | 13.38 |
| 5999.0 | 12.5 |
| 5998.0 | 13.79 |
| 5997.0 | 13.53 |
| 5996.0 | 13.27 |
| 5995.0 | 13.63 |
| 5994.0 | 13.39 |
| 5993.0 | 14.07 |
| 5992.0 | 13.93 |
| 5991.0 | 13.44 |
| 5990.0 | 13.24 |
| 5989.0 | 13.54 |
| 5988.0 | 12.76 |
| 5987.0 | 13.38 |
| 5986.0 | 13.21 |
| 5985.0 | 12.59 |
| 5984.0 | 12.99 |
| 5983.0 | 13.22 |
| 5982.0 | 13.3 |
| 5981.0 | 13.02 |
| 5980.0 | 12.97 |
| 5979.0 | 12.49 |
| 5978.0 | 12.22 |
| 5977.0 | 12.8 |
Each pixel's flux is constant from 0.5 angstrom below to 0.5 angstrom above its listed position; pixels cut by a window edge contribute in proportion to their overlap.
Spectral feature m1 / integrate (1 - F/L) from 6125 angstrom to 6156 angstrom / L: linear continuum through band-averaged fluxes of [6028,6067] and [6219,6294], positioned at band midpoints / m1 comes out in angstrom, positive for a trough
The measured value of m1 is -1.3 angstrom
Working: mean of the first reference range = 13.8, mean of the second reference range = 12.2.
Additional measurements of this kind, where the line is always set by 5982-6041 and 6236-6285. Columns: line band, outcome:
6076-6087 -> -0.62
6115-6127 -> 0.25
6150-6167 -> 0.95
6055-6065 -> -0.47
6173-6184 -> -0.50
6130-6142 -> -0.63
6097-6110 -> -0.48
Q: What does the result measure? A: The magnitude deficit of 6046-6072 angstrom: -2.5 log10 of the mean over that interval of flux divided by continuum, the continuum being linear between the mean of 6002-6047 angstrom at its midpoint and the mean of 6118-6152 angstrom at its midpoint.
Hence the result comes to -0.037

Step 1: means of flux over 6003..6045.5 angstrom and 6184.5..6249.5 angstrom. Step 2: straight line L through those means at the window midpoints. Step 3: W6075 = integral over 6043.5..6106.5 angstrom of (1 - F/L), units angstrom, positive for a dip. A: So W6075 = -2.6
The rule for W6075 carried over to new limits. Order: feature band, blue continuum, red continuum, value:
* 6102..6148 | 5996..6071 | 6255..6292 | -0.5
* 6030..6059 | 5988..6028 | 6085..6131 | -1.1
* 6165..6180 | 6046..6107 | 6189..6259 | 0.4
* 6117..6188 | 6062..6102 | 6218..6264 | 0.5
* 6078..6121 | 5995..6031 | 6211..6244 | -3.0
